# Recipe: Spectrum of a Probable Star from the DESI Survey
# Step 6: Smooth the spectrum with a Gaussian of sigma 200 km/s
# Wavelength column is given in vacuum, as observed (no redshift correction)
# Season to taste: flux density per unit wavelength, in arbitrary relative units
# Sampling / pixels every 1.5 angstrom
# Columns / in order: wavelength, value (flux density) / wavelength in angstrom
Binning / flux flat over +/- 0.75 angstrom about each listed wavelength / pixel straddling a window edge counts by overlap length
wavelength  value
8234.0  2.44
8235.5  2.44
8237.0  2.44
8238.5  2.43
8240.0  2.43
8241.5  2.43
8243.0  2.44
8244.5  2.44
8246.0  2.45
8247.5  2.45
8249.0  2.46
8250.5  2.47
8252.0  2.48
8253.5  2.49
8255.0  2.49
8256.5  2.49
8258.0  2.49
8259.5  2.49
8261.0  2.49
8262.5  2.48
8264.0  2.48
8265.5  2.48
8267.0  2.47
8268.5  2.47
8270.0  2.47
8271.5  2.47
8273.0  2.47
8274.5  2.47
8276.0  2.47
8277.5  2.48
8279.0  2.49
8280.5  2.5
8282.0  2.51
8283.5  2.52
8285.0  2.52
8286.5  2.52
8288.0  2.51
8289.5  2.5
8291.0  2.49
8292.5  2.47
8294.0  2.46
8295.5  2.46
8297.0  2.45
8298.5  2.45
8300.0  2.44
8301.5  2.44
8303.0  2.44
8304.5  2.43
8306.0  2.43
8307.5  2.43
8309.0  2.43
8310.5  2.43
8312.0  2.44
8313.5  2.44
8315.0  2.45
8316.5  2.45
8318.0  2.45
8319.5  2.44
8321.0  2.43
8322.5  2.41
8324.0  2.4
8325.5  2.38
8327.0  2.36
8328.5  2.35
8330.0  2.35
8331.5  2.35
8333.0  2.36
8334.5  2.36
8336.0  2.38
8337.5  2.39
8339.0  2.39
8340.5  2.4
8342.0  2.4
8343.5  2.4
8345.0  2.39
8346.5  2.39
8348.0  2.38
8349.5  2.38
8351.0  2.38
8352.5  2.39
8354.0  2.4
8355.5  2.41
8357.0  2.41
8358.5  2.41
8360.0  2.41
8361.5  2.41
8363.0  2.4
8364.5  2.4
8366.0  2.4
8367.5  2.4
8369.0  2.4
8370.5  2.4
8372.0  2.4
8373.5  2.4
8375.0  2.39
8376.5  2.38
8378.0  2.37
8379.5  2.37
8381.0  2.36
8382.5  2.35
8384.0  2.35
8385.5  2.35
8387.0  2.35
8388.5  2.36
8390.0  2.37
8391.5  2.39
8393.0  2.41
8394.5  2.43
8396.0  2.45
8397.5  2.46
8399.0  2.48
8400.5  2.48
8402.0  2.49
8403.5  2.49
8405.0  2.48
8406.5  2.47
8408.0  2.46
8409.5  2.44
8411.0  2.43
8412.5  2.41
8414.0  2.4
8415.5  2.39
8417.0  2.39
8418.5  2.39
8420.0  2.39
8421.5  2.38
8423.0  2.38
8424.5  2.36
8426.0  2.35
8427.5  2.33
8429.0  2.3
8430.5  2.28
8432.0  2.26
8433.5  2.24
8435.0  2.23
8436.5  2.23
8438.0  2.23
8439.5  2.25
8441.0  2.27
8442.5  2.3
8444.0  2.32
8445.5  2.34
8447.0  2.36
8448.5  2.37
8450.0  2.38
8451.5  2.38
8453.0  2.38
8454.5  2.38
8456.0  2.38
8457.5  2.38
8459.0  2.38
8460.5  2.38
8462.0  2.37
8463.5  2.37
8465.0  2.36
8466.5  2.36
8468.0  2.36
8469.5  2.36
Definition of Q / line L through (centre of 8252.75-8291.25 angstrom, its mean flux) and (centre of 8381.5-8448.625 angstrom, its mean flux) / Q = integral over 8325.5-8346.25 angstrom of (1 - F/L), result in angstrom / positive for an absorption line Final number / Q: 0.5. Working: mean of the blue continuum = 2.49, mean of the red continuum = 2.37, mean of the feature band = 2.38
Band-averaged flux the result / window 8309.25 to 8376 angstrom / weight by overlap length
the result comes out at 2.4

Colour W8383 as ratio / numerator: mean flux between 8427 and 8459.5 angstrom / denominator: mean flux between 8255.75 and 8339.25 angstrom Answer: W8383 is 0.95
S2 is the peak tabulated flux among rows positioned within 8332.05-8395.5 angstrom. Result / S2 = 2.43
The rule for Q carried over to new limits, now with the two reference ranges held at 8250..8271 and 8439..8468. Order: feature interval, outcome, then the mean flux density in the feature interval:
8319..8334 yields 0.3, 2.38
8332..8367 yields 0.4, 2.39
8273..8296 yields -0.2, 2.49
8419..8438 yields 0.5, 2.31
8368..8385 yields 0.2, 2.38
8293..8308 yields 0.1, 2.44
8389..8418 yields -0.6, 2.44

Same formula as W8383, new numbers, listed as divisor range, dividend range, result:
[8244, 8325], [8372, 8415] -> 0.98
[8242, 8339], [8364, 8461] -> 0.97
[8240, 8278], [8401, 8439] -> 0.96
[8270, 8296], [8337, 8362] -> 0.96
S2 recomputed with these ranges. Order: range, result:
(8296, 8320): 2.45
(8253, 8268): 2.49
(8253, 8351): 2.52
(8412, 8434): 2.41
